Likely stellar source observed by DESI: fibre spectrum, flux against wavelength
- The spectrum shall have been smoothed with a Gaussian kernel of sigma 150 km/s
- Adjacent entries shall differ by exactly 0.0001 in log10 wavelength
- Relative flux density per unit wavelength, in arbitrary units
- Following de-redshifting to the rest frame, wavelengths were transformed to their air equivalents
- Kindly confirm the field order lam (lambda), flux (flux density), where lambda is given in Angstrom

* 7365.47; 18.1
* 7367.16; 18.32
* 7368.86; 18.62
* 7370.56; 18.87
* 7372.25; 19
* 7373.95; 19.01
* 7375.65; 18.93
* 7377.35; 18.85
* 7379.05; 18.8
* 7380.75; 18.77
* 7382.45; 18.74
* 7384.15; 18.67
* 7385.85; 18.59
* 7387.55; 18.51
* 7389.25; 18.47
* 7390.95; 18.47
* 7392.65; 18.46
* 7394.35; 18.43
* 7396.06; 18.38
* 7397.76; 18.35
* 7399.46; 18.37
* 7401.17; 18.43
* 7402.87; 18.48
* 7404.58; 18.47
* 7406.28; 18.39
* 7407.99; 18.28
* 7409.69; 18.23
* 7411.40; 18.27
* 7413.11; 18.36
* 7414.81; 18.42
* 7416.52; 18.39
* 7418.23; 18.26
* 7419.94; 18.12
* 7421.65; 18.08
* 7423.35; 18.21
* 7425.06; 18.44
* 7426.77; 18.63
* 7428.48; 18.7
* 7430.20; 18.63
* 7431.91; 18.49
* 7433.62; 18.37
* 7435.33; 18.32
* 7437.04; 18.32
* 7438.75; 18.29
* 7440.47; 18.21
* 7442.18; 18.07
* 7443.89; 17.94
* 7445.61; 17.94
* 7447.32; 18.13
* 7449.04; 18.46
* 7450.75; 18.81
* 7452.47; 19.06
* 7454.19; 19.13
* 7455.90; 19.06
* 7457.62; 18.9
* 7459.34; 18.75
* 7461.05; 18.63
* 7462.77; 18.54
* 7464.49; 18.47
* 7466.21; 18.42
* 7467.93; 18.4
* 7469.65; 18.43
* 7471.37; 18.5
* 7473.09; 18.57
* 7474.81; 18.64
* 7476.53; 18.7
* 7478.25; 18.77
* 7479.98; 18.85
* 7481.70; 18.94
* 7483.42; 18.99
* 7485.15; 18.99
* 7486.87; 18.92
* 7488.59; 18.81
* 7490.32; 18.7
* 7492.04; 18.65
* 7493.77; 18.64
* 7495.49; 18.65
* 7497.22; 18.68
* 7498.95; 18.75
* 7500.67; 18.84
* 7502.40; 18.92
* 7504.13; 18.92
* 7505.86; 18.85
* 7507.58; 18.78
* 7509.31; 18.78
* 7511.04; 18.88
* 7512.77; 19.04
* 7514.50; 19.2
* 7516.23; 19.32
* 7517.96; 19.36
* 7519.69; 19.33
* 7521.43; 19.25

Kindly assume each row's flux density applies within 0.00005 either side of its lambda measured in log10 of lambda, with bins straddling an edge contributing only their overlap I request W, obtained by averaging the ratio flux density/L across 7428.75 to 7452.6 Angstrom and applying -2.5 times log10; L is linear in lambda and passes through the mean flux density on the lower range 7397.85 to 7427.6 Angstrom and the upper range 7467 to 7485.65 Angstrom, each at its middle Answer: 0.01 mag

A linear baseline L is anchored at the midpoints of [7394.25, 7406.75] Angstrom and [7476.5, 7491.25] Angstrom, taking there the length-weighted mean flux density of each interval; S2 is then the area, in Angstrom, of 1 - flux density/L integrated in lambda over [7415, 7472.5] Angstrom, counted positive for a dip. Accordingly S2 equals 0.6 Angstrom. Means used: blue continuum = 18.4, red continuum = 18.9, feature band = 18.5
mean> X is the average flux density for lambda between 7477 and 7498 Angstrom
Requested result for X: 18.8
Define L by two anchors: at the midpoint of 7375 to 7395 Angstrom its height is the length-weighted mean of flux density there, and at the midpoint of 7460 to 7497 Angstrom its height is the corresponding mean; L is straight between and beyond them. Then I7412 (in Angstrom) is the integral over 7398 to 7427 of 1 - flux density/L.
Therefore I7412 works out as 0.5 Angstrom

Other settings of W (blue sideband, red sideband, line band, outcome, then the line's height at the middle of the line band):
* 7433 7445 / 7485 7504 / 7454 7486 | -0.01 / 18.5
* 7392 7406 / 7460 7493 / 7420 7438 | 0.01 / 18.5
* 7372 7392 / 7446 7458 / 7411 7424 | 0.03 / 18.7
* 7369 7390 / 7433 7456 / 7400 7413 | 0.02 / 18.6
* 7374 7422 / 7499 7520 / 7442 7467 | 0.01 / 18.7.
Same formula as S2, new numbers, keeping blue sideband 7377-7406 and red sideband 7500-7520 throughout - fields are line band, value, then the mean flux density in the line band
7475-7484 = 0.0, 18.8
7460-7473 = 0.2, 18.5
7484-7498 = 0.1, 18.8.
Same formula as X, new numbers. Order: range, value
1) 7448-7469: 18.7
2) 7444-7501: 18.7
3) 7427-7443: 18.4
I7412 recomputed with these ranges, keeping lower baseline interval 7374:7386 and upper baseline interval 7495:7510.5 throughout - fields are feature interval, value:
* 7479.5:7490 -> -0.1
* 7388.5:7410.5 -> 0.5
